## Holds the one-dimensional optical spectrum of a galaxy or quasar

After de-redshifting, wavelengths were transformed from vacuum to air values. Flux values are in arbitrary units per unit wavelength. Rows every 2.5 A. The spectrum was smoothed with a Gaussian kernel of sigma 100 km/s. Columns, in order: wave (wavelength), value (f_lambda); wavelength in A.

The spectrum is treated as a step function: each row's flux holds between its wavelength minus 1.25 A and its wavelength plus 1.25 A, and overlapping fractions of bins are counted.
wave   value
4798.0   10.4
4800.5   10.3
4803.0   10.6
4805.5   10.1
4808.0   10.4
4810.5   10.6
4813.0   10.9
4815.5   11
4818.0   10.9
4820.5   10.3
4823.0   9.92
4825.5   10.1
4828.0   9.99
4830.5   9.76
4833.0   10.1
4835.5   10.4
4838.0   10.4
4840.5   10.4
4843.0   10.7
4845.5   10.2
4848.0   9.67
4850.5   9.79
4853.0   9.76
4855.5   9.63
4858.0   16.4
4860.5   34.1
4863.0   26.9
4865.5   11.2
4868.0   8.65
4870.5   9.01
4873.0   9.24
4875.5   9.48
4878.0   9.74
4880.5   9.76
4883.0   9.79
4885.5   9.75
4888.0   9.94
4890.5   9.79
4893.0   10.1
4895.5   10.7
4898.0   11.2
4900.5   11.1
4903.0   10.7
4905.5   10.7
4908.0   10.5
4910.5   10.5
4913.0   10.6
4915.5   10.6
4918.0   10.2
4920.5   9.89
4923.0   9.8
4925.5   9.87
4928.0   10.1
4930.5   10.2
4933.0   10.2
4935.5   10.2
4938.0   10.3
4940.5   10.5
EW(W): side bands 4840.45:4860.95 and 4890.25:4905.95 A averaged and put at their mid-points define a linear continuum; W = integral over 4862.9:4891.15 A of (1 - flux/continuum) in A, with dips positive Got 2.8 A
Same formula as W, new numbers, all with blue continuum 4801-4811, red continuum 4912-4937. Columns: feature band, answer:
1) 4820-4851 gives 0.6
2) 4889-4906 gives -0.6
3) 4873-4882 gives 0.6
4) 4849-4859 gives -0.9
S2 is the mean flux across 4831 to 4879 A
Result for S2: 12.4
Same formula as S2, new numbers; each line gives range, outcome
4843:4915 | 11.7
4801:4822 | 10.6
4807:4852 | 10.3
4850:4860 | 13.2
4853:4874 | 15.4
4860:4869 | 19.4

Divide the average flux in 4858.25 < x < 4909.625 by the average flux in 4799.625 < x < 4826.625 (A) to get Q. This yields 1.16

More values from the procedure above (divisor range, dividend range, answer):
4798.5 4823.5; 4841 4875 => 1.27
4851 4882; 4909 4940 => 0.75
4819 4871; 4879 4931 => 0.84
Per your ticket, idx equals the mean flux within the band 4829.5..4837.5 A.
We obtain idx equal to 10.1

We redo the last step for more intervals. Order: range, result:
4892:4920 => 10.6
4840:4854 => 10.1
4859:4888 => 13.3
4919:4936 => 10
